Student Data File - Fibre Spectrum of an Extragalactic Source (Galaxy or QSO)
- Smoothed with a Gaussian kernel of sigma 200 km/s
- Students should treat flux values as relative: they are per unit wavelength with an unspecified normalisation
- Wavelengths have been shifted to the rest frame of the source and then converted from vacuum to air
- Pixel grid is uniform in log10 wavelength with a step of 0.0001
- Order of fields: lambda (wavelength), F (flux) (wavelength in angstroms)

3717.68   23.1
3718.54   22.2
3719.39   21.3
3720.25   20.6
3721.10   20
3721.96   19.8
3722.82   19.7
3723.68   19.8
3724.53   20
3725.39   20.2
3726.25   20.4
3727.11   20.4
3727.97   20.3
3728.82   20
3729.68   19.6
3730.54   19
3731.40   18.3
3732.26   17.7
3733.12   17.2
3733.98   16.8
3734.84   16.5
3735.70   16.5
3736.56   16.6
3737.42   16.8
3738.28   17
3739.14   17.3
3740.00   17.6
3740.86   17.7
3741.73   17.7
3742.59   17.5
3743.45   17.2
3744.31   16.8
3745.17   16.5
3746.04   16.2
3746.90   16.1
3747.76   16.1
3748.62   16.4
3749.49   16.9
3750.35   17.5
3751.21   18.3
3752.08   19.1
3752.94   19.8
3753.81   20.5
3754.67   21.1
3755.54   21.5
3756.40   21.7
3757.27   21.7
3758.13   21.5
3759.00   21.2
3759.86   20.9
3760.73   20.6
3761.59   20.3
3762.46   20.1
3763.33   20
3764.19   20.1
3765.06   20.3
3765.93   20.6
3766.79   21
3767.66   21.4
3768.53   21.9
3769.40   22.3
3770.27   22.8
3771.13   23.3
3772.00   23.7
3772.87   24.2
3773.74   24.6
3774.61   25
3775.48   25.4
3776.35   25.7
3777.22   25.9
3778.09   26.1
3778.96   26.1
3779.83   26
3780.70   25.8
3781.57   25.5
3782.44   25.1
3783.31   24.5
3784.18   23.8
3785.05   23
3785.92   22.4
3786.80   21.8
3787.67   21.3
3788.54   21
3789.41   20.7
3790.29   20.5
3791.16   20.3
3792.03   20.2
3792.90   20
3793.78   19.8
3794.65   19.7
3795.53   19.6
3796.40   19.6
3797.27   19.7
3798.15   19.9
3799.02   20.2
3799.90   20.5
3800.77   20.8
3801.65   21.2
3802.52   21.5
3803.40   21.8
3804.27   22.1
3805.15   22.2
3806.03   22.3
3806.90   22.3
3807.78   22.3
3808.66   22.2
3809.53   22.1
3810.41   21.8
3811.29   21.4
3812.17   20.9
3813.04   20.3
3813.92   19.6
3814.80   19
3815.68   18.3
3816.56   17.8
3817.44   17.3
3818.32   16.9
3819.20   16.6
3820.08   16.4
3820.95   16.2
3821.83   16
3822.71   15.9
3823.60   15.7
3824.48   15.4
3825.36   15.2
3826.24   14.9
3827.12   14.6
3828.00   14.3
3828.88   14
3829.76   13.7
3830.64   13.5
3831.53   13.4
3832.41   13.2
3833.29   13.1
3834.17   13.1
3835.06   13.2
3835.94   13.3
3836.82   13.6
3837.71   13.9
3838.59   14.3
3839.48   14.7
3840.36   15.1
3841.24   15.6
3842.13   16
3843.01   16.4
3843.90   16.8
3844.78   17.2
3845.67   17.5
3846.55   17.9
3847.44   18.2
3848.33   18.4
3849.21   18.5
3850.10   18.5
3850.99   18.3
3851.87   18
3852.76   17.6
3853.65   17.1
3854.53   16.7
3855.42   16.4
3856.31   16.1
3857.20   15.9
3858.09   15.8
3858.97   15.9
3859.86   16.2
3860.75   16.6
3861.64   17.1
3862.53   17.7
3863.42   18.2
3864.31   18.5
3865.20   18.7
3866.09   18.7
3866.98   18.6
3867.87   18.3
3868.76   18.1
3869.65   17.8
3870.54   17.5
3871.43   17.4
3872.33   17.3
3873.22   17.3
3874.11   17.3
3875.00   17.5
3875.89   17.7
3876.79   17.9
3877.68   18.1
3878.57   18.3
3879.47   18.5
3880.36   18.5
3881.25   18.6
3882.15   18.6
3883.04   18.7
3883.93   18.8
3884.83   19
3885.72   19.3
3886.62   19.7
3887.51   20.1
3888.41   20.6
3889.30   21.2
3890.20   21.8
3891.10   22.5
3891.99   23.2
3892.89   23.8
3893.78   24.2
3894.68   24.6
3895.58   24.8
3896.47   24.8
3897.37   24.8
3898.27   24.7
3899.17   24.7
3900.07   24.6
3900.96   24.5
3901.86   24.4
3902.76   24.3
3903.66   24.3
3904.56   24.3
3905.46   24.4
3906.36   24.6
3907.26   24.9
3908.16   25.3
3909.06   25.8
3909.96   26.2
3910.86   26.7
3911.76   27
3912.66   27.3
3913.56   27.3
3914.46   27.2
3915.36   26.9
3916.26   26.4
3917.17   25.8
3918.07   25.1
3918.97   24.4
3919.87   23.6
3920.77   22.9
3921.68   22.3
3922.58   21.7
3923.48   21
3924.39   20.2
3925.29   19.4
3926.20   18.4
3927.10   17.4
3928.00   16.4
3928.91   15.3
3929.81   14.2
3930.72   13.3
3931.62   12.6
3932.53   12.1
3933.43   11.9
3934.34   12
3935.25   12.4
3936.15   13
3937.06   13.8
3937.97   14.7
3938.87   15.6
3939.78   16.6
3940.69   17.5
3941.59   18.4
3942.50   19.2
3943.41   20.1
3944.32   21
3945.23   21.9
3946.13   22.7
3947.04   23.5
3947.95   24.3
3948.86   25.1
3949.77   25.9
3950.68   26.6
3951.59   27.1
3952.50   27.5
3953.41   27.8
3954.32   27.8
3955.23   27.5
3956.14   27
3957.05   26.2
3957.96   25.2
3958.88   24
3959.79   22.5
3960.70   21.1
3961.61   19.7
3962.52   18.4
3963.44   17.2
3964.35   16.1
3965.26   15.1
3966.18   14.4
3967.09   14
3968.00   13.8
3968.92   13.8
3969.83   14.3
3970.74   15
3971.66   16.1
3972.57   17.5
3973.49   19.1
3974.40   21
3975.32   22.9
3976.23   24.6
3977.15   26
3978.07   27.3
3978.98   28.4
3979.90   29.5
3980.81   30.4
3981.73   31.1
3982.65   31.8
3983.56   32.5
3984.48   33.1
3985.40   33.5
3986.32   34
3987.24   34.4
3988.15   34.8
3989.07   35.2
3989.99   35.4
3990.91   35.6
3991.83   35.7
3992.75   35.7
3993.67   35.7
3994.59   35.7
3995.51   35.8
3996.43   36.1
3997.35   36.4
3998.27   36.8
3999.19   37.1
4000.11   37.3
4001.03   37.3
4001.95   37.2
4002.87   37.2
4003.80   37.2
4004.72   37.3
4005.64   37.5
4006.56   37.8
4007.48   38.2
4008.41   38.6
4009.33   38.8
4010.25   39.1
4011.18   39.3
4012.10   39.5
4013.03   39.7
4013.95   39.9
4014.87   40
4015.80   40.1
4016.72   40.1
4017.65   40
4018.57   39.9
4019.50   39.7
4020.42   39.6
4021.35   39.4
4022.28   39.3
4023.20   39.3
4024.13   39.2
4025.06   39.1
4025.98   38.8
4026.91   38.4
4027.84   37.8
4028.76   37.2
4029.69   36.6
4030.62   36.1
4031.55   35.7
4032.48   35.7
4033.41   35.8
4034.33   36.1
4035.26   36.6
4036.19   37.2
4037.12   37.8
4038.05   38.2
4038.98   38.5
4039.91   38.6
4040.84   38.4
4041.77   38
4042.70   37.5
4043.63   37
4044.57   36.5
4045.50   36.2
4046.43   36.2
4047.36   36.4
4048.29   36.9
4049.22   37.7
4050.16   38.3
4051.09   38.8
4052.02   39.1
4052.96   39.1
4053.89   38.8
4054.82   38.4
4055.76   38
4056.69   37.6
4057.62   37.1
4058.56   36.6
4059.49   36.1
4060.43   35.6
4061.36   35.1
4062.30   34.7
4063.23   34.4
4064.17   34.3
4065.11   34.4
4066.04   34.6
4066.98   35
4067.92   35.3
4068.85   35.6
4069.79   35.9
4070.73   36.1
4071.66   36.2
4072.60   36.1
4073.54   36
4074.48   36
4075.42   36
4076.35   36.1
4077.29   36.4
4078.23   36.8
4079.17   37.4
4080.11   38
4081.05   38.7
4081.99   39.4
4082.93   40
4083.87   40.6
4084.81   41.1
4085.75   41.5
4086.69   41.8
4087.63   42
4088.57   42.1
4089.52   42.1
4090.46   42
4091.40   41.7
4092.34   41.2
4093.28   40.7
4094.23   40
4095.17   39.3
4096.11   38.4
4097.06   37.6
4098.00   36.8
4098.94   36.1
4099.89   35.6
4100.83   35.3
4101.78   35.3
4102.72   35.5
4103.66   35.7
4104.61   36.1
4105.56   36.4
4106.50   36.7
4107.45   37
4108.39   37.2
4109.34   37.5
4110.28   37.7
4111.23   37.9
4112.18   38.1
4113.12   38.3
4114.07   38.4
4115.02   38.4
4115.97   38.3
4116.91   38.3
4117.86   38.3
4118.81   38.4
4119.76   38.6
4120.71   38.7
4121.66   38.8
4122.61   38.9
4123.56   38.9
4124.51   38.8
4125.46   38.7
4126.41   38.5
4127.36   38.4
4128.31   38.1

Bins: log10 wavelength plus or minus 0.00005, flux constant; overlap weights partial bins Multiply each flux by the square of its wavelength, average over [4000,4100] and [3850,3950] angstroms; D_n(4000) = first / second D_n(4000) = 2.03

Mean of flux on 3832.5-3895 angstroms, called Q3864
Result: 17.8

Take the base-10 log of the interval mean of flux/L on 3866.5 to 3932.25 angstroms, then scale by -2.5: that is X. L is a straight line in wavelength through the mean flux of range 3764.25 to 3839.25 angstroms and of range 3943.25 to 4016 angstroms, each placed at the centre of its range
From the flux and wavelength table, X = 0.16 mag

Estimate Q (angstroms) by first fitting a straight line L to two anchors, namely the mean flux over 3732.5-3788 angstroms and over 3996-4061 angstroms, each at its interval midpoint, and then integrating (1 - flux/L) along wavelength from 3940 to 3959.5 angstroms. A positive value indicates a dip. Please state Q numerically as 5.3 angstroms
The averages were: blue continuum 20.7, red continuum 37.9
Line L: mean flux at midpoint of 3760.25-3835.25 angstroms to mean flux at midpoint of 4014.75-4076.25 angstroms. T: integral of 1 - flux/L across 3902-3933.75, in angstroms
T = 7.0 angstroms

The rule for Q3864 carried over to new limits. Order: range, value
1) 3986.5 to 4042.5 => 37.6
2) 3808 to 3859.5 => 16.6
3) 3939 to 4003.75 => 26.4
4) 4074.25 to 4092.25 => 39.6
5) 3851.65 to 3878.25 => 17.4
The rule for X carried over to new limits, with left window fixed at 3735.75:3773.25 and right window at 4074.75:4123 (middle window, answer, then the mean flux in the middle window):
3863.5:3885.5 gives 0.39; 18.2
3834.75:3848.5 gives 0.47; 15.7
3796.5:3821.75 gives 0.12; 20.1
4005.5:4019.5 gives -0.17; 39.3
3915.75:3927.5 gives 0.27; 22.2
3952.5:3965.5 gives 0.32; 22.8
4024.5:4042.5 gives -0.08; 37.4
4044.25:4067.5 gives -0.02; 36.6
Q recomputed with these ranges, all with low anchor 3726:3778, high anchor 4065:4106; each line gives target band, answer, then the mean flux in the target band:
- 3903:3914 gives 1.03 angstroms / 25.6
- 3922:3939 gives 8.00 angstroms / 15.6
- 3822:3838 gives 6.58 angstroms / 14.1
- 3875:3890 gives 4.42 angstroms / 19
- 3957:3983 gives 8.64 angstroms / 21.1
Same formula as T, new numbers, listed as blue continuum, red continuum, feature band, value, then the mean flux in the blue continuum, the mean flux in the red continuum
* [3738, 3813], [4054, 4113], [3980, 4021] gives -4.48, 21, 37.5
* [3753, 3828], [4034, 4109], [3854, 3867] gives 4.14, 20.9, 37.5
